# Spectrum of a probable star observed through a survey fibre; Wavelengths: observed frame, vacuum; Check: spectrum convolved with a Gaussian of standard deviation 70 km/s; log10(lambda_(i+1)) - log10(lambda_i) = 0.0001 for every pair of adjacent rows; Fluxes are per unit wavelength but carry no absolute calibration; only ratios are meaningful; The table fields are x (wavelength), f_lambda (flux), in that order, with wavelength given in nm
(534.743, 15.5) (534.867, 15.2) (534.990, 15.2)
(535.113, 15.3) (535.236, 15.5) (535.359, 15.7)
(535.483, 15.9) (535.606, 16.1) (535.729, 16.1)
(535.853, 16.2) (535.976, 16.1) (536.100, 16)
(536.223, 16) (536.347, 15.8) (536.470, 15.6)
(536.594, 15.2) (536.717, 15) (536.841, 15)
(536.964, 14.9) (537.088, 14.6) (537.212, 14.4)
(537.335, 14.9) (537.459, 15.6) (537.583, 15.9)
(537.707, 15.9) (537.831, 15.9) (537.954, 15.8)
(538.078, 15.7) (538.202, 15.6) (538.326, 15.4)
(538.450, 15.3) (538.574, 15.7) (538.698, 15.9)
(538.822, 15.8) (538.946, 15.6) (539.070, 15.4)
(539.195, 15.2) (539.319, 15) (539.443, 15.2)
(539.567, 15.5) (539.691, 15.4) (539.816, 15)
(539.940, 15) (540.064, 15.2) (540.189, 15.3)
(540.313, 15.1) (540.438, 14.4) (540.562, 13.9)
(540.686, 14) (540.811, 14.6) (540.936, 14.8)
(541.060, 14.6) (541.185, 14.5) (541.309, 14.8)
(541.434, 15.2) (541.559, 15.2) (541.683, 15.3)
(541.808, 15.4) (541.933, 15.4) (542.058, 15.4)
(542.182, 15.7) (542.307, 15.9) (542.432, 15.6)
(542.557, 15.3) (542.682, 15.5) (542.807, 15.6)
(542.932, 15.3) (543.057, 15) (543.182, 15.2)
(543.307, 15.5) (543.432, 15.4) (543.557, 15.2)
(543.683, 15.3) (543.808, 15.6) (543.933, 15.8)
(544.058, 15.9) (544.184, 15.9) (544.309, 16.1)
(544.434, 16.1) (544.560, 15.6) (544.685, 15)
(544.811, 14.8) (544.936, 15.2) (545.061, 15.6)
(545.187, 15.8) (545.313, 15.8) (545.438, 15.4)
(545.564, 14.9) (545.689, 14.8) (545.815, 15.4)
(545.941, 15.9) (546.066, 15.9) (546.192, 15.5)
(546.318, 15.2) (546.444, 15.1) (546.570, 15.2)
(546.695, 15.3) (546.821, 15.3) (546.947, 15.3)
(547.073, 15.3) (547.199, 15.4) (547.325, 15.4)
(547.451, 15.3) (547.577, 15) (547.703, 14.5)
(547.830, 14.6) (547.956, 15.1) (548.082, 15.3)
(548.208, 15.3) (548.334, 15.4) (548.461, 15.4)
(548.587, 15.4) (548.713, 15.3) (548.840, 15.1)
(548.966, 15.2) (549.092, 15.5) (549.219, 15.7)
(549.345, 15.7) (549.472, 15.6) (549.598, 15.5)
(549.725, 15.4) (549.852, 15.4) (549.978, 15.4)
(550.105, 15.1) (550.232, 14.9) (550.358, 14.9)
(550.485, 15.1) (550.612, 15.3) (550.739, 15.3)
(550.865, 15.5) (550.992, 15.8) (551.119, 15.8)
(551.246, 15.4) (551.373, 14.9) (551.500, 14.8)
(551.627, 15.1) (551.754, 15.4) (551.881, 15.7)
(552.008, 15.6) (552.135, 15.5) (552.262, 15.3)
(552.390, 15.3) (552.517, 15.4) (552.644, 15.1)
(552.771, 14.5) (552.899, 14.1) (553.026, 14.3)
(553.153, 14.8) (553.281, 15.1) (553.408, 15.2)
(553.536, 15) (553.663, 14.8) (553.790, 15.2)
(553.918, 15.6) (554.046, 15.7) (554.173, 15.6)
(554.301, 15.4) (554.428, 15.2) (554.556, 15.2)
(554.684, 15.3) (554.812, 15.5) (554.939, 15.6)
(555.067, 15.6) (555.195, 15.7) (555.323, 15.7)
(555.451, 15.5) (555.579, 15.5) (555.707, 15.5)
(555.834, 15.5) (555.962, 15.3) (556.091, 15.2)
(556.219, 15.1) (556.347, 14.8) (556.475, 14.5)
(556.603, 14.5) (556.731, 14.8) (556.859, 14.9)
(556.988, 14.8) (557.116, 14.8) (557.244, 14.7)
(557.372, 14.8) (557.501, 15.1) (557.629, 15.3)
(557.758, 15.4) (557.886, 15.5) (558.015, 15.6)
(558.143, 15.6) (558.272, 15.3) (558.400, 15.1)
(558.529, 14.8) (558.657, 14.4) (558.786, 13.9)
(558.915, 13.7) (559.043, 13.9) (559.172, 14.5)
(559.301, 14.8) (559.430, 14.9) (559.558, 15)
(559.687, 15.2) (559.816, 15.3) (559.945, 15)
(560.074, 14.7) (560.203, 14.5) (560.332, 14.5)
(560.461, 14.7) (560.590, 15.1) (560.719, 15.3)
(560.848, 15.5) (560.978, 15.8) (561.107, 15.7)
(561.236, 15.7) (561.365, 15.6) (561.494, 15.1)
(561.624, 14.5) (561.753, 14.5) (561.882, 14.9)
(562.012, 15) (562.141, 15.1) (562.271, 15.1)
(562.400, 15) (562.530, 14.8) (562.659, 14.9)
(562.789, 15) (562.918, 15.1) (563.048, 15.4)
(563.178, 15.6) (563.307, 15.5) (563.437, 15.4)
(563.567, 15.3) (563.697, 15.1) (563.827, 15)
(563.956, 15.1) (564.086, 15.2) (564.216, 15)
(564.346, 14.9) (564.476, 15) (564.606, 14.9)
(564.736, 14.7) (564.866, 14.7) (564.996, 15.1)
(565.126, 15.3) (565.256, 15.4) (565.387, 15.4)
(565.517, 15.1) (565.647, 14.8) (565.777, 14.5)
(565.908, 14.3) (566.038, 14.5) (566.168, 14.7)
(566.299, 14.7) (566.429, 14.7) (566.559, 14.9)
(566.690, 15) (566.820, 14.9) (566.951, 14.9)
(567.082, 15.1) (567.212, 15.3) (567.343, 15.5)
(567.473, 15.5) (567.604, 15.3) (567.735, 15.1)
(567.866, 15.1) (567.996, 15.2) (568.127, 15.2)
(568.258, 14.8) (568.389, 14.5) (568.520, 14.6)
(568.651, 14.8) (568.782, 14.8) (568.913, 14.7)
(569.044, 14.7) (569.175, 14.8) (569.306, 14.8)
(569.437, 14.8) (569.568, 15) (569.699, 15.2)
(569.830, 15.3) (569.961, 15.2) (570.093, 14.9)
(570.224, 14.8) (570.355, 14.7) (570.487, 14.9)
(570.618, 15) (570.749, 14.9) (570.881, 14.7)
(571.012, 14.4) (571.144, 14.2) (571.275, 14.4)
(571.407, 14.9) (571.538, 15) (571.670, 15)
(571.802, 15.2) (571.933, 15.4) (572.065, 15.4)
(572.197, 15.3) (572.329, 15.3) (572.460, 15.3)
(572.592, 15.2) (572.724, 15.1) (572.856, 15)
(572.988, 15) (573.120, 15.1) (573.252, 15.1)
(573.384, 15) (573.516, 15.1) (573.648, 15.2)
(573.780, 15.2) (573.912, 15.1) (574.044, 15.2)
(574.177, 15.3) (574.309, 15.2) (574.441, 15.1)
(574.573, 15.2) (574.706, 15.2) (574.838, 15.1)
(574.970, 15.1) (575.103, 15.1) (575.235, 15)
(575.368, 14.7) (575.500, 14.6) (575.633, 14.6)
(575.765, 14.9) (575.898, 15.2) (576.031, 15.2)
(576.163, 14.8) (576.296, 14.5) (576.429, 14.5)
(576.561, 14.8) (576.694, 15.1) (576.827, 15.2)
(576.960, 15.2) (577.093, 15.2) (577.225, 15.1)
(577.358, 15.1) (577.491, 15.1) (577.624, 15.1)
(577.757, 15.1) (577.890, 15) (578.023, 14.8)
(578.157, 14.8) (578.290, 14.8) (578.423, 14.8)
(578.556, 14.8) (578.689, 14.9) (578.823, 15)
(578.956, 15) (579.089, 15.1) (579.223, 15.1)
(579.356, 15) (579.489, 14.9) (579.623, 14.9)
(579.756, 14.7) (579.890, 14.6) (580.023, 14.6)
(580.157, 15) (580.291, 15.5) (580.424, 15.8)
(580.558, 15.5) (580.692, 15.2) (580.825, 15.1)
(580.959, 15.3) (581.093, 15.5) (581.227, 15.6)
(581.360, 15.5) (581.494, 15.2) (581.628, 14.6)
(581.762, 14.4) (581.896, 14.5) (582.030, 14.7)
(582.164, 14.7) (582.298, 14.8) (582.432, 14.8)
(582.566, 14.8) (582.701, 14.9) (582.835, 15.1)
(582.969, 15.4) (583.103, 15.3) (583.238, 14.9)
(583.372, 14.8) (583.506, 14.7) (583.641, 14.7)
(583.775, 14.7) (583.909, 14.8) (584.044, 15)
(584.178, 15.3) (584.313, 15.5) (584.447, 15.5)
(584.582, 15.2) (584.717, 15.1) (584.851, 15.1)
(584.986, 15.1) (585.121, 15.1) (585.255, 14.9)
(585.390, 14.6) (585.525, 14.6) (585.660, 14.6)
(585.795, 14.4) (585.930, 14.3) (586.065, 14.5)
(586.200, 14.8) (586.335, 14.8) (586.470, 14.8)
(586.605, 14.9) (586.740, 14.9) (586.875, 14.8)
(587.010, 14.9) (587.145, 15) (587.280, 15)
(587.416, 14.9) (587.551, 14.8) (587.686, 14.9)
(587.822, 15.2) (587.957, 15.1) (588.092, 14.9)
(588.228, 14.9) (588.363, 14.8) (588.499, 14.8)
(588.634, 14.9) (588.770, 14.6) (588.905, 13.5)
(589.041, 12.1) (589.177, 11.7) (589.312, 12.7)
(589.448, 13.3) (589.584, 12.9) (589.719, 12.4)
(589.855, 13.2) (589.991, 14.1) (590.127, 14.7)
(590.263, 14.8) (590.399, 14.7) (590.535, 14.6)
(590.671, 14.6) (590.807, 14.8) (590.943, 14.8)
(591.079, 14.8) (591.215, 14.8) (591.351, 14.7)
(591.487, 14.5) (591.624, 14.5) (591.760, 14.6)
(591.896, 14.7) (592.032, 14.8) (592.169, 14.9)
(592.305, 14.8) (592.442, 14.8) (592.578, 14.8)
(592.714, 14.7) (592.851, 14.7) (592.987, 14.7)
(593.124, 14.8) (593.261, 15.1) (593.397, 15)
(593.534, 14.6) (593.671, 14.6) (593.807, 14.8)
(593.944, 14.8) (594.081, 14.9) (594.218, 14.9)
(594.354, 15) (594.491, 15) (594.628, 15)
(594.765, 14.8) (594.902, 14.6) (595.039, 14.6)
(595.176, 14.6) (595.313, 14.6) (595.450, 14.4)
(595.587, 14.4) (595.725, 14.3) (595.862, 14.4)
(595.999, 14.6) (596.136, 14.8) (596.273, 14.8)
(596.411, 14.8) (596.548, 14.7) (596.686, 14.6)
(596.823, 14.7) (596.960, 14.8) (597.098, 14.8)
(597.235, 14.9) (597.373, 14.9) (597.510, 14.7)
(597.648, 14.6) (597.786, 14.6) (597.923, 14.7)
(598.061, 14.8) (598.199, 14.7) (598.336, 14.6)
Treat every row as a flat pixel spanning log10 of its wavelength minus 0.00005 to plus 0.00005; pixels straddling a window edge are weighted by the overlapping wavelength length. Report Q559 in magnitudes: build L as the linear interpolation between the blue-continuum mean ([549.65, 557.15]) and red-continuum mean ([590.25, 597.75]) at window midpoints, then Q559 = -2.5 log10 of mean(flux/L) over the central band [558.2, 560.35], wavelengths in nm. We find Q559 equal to 0.03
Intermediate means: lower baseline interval 15.2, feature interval 14.7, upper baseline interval 14.7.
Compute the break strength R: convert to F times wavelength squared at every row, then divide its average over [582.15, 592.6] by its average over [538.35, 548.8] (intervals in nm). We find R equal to 1.12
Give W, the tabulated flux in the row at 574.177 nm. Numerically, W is 15.3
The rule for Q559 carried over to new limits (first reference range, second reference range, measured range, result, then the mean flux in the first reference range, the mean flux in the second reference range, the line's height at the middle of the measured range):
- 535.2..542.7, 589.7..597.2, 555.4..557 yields 0.00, 15.3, 14.7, 15.1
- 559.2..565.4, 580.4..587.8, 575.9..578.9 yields 0.00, 15.1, 15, 15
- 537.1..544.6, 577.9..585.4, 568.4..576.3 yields 0.01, 15.3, 15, 15.1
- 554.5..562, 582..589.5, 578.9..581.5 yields -0.03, 15.1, 14.7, 14.8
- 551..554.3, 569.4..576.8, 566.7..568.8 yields 0.00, 15.2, 15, 15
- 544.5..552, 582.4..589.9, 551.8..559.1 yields 0.01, 15.3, 14.6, 15.2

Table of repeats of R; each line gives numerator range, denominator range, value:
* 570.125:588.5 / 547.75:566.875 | 1.07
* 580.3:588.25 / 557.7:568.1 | 1.07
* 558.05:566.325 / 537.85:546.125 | 1.05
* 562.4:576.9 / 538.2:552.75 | 1.07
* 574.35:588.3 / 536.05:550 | 1.12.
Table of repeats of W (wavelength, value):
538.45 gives 15.3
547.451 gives 15.3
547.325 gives 15.4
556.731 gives 14.8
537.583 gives 15.9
